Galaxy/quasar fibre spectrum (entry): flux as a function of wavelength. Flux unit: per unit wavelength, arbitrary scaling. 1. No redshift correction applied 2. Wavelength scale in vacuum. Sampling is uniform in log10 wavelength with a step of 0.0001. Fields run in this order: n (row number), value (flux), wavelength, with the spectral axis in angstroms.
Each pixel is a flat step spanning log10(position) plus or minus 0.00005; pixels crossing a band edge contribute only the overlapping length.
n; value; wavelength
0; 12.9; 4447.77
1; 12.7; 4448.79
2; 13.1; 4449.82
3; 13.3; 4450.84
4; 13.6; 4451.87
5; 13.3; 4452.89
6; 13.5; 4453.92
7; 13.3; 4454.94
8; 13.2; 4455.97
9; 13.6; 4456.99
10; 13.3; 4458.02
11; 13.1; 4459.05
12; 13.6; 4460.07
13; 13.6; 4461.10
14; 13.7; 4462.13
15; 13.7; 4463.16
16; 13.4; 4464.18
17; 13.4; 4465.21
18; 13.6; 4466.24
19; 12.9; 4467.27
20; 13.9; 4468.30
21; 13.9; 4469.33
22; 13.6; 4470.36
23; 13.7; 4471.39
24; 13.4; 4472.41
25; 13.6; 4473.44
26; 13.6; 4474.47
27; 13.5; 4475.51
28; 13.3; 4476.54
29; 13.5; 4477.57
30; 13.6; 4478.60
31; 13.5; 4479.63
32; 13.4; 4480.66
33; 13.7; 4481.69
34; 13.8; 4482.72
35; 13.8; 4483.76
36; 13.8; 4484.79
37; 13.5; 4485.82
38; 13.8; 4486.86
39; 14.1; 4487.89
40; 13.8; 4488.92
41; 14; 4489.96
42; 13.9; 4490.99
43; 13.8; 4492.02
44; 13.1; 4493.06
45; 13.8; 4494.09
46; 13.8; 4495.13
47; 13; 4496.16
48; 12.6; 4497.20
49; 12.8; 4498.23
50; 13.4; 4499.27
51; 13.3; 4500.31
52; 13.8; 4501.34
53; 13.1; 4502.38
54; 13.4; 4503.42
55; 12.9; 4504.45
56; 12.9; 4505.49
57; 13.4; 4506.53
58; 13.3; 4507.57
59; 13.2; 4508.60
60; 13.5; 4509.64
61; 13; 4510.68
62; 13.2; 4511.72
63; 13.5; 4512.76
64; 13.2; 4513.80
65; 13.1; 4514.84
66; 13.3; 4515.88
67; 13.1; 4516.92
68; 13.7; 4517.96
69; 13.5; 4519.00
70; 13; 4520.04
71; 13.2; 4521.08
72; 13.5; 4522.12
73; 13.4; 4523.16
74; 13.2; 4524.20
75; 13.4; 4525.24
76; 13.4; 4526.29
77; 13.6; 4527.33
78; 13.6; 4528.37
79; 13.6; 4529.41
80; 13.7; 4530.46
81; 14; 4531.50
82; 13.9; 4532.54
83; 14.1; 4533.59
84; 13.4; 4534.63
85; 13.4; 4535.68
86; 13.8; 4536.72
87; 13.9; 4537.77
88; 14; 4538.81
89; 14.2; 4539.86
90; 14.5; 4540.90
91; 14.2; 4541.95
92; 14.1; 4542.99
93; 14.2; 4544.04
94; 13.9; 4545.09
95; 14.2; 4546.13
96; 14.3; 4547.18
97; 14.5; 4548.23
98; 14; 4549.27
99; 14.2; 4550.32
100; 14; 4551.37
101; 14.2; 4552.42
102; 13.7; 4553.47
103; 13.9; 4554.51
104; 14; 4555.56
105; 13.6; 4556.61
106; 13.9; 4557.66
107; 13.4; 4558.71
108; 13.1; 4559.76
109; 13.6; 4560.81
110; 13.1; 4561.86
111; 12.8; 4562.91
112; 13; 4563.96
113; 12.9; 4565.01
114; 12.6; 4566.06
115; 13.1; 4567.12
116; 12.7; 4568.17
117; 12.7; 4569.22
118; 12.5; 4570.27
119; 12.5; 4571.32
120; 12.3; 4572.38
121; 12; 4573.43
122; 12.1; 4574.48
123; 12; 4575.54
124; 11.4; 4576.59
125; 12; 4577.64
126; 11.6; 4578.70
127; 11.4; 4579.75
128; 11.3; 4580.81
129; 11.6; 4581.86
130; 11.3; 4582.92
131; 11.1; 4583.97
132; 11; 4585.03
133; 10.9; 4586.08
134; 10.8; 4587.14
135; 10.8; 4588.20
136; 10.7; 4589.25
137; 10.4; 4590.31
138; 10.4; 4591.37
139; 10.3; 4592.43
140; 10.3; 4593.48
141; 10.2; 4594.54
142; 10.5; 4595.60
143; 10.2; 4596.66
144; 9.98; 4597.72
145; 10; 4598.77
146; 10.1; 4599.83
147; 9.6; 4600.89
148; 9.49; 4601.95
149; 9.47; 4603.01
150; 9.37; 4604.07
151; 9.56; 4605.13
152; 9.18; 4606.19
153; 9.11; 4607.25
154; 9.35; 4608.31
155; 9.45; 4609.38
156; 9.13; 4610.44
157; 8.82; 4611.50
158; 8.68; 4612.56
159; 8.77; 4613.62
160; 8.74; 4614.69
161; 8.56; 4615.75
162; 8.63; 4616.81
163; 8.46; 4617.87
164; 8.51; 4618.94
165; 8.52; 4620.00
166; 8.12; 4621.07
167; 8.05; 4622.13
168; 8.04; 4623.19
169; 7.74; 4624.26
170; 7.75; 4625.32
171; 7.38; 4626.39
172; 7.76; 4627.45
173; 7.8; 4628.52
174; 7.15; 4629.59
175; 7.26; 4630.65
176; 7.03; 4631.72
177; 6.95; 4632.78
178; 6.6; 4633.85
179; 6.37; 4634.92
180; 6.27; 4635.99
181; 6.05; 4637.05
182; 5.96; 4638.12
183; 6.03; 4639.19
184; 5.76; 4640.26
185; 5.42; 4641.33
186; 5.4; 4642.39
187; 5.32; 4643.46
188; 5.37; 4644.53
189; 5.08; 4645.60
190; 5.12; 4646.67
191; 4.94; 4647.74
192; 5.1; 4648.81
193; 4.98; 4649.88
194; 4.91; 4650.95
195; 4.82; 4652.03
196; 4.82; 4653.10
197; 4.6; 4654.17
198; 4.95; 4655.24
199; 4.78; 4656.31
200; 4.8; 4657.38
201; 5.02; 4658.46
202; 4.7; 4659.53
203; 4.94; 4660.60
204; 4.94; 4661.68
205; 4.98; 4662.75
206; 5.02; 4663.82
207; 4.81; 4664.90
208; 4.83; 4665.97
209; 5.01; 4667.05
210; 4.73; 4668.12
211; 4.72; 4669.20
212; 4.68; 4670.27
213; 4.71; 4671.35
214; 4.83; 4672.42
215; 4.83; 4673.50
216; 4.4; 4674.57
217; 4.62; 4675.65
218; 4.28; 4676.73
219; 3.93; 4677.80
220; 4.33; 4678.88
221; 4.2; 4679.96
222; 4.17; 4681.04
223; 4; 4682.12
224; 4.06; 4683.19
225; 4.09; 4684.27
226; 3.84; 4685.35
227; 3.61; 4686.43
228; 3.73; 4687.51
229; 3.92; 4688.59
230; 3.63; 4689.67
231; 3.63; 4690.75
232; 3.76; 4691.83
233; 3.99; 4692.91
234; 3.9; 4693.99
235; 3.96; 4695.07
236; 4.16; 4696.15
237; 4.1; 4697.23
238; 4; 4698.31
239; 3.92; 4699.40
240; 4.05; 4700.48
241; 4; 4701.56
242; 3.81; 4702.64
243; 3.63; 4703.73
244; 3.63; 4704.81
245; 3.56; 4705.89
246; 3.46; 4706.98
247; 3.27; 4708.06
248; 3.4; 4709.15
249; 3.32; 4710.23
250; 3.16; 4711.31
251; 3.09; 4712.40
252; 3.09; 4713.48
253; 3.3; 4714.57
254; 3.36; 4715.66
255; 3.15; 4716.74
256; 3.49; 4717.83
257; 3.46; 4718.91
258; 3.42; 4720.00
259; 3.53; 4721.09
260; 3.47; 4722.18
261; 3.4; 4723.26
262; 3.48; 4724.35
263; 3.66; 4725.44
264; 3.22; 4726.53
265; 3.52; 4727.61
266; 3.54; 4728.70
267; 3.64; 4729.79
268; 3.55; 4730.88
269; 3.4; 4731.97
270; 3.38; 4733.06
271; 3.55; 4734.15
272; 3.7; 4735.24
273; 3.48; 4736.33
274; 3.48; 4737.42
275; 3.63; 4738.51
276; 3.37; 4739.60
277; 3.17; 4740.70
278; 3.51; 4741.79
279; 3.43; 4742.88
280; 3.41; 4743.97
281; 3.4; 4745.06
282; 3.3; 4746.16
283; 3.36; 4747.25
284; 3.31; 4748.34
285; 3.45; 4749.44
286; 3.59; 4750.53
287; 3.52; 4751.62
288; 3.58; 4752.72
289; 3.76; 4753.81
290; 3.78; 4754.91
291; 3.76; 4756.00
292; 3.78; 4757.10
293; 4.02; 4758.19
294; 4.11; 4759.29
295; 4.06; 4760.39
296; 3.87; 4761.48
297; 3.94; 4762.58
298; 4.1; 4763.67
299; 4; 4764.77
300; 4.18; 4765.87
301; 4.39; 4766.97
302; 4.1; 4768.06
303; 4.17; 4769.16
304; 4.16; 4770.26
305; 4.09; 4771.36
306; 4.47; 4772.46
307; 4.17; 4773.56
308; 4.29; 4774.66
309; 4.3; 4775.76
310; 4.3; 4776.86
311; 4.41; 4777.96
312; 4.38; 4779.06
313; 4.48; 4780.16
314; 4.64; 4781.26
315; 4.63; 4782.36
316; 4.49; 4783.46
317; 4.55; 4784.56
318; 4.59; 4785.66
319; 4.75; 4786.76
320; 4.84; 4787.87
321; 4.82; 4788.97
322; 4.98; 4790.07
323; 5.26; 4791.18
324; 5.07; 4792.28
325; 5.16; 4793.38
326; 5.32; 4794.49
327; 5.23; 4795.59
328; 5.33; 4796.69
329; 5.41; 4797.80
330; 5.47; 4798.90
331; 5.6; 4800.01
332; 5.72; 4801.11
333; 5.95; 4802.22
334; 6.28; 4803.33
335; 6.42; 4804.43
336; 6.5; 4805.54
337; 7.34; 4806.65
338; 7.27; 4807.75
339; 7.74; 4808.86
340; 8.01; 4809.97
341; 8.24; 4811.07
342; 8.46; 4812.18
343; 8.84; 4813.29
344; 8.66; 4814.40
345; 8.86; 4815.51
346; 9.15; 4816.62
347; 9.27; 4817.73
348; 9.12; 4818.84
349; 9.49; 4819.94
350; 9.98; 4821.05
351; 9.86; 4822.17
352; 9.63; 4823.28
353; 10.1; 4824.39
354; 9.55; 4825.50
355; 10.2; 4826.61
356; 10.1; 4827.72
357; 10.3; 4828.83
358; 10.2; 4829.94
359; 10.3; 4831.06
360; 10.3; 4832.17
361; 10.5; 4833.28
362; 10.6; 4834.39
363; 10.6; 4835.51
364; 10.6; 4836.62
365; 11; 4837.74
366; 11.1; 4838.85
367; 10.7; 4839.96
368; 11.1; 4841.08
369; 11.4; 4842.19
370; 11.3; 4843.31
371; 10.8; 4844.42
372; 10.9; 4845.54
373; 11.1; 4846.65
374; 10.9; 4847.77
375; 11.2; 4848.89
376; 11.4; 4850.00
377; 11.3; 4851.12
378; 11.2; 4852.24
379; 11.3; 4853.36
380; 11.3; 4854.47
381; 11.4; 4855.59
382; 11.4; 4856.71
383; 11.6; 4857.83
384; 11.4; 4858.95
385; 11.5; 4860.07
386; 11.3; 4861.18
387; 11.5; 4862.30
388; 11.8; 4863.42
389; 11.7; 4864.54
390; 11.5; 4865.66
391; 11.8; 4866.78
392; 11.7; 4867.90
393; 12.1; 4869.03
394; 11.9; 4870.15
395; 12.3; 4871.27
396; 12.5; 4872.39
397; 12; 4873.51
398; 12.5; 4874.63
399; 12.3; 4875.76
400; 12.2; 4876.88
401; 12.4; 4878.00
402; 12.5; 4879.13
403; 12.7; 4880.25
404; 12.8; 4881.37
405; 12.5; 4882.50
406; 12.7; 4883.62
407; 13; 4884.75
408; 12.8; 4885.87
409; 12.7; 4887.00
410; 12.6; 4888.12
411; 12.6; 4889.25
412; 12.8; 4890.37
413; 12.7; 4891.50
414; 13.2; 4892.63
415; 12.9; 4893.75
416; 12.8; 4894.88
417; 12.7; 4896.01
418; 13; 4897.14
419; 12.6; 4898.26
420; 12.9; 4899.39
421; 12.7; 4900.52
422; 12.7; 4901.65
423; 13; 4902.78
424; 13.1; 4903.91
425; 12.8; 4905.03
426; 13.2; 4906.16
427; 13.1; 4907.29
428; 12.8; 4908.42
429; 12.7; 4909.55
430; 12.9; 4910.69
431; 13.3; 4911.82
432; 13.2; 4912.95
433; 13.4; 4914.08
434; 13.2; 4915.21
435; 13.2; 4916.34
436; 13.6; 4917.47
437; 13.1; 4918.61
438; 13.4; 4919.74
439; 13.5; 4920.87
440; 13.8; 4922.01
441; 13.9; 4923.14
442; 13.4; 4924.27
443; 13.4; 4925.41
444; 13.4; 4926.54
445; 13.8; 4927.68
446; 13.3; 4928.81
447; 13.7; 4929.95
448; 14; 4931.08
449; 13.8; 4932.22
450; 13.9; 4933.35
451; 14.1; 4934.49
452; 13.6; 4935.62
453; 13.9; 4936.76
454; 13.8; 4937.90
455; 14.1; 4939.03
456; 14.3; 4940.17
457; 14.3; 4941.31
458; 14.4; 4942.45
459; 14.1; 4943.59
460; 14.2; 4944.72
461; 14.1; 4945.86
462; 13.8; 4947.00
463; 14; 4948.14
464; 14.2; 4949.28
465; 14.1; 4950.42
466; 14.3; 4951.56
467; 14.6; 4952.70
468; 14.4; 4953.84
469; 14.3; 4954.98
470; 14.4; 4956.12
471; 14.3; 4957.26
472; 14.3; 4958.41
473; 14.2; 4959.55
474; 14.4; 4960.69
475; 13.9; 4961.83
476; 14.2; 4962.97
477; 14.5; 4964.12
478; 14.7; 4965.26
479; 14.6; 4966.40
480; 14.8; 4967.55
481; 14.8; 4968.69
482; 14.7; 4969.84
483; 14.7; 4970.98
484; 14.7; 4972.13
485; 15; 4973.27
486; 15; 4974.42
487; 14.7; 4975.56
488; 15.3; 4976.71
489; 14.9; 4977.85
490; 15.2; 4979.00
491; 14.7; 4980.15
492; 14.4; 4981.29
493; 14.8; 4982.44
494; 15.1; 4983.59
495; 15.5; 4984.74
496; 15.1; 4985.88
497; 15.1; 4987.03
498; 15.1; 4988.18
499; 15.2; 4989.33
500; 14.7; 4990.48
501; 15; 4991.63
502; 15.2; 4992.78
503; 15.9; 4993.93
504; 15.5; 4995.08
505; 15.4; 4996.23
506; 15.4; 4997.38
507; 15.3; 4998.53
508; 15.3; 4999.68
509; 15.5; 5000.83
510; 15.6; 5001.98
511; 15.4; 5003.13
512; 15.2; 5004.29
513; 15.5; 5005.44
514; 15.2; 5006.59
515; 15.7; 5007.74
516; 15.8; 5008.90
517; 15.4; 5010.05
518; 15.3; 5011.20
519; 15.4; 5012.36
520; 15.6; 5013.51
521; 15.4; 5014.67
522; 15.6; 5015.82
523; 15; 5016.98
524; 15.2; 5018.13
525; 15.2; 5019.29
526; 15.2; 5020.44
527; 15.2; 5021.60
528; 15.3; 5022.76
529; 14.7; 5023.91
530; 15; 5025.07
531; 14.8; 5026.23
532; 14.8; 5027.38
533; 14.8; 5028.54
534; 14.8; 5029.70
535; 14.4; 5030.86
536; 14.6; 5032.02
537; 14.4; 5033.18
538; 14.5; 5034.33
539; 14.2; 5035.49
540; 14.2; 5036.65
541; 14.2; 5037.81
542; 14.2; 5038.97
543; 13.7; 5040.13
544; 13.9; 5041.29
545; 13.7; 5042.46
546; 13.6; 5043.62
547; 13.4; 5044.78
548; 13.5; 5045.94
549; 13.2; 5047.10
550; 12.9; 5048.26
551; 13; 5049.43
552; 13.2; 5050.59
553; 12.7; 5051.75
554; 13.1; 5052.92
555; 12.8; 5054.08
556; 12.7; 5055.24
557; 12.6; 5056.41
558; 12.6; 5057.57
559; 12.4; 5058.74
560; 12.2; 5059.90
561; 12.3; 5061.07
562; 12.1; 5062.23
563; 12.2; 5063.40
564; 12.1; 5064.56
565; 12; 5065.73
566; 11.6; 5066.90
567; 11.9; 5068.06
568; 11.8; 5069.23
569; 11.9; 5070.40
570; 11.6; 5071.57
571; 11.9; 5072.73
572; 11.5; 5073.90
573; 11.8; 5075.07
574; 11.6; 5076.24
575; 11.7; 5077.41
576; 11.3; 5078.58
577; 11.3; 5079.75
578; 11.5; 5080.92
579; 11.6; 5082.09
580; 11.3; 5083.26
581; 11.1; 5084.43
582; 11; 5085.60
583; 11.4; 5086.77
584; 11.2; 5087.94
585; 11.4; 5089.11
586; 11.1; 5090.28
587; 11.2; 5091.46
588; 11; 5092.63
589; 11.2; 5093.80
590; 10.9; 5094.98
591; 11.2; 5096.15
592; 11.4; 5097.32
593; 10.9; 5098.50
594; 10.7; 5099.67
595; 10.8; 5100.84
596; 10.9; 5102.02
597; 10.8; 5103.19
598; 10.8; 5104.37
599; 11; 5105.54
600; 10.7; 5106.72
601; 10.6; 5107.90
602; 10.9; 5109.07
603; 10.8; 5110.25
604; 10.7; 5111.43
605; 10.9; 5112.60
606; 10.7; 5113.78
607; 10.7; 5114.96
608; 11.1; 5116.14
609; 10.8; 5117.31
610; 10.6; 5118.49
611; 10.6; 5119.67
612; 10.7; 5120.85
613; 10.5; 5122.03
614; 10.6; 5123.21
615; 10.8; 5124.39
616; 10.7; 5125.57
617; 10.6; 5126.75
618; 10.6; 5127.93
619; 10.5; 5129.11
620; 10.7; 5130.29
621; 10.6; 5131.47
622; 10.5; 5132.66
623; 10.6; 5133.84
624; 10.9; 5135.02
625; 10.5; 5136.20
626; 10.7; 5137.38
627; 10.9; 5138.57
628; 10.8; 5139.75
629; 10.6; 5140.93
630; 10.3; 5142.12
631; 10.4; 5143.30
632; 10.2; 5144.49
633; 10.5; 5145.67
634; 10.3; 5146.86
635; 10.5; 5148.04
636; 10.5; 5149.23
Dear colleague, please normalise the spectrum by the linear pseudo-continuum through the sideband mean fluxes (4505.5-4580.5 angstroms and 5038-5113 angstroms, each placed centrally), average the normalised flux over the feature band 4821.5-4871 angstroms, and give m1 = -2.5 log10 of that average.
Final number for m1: 0.14 mag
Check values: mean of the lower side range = 13.3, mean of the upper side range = 11.9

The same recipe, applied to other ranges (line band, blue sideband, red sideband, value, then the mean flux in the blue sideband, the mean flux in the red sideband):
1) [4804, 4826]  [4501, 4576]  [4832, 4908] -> 0.38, 13.4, 12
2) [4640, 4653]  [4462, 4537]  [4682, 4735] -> 0.26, 13.5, 3.62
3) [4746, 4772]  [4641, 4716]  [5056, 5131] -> 0.41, 4.3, 11.2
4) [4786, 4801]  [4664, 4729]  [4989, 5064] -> 0.32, 3.89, 14.4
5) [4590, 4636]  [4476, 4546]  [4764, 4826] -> 0.24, 13.5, 6.15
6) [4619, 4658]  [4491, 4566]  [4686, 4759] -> 0.27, 13.6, 3.57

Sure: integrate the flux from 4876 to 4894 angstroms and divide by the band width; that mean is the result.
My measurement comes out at 12.7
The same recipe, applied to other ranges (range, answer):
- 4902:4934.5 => 13.4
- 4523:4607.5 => 12.4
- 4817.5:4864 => 10.7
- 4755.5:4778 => 4.12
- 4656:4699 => 4.36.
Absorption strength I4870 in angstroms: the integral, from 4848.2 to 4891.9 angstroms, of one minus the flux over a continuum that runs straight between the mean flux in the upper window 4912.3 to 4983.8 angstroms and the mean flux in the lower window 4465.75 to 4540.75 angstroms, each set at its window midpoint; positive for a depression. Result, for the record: 6.3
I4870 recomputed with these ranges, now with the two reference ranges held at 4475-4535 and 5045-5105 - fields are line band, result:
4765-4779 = 9.3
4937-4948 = -1.7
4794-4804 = 5.6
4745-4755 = 7.3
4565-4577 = 0.8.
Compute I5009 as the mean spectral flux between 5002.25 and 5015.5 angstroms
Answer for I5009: 15.5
